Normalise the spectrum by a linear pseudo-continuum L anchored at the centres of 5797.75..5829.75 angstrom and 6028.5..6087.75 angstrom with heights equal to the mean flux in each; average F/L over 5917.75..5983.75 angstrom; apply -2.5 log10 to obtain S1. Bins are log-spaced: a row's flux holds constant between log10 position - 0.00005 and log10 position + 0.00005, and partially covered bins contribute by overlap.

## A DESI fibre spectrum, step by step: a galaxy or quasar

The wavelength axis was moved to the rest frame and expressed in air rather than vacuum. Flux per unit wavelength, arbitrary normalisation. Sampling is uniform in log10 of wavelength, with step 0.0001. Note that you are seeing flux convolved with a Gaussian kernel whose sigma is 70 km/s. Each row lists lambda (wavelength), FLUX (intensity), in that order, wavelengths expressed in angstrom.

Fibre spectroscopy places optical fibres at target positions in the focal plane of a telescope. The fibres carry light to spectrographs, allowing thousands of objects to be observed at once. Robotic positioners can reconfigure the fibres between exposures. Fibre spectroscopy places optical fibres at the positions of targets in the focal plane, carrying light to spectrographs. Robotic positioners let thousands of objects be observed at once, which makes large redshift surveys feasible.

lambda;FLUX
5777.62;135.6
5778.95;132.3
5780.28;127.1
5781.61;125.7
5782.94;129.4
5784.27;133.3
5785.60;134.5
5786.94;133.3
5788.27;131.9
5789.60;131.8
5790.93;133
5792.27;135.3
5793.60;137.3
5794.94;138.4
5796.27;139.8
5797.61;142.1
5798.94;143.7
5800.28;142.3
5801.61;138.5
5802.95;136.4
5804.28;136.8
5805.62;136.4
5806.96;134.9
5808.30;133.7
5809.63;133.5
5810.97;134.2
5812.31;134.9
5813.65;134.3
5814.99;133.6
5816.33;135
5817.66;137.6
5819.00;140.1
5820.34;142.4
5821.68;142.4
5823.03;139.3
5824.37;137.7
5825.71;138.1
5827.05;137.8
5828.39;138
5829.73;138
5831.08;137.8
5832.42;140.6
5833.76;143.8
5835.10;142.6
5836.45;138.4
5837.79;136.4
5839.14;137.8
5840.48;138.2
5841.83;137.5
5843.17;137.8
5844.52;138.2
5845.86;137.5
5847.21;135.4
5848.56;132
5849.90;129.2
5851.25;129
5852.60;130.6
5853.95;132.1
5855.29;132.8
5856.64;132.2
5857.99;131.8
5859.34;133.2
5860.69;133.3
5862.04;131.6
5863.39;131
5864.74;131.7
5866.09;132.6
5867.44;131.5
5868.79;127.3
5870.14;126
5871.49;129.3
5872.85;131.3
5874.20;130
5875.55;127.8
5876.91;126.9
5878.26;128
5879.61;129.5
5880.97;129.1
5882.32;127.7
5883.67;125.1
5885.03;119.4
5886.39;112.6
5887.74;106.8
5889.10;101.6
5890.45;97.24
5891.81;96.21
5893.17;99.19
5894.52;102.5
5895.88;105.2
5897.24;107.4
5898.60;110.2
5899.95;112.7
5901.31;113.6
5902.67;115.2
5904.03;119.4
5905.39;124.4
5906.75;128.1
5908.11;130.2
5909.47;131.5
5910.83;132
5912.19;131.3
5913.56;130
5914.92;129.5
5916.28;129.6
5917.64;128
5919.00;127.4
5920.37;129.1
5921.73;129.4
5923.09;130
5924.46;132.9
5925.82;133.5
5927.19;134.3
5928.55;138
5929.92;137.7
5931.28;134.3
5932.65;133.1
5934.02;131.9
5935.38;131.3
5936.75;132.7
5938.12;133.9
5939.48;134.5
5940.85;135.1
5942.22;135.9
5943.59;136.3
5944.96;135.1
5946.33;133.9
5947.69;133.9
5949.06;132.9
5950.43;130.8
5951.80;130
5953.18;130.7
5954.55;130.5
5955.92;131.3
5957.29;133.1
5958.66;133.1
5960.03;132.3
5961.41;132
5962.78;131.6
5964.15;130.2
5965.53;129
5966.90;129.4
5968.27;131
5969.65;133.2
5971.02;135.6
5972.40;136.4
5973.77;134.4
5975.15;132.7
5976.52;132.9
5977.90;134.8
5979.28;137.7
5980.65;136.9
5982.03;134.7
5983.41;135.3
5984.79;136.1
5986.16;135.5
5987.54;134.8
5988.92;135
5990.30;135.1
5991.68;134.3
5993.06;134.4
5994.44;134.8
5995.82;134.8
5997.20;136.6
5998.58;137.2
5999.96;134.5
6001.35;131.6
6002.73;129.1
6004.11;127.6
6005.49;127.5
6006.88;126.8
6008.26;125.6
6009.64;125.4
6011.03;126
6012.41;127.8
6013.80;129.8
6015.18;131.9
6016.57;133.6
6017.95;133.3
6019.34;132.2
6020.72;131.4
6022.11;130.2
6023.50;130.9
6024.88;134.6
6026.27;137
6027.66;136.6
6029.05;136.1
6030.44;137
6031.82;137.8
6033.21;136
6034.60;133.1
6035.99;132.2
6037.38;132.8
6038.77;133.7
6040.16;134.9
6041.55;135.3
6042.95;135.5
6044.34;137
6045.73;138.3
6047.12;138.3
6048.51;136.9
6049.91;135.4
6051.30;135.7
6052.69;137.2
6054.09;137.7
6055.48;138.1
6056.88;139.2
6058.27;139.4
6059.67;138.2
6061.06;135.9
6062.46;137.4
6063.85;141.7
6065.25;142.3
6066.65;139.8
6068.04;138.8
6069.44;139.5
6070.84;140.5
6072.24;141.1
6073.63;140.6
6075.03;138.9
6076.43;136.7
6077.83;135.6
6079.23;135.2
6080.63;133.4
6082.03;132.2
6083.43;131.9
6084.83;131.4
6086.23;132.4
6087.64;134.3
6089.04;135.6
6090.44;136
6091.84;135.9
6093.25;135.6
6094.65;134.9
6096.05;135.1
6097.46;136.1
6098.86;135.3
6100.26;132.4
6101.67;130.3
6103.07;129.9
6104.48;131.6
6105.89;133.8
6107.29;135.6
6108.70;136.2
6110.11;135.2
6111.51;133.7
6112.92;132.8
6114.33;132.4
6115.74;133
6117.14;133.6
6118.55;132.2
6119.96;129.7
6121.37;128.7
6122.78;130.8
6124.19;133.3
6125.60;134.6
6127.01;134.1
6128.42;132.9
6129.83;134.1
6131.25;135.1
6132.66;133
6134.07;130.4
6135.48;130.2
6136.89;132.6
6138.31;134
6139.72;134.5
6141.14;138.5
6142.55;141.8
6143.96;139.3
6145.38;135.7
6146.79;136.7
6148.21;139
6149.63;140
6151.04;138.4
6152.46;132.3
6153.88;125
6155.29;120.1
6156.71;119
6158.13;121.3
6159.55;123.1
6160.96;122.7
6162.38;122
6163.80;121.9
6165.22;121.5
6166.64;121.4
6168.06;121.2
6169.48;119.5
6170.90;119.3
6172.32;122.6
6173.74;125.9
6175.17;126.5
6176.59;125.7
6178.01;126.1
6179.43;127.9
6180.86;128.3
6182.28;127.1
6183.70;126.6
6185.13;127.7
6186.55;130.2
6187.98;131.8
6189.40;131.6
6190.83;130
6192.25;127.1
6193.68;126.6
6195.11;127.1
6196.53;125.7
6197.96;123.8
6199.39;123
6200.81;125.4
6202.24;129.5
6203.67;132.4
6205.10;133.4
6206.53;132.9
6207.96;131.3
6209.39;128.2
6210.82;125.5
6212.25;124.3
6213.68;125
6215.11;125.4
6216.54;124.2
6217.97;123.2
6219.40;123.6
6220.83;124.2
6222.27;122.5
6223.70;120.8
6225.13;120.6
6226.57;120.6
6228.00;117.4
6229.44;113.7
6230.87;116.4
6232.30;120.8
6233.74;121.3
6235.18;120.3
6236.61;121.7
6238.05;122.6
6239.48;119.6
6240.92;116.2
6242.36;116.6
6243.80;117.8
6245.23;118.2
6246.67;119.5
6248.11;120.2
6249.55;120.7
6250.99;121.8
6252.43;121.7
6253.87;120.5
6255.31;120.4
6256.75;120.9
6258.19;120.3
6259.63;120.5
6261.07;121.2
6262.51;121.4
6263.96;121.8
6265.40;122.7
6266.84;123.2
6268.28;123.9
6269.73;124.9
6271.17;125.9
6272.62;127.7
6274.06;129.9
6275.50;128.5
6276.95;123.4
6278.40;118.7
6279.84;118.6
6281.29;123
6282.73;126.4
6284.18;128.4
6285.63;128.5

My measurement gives 0.03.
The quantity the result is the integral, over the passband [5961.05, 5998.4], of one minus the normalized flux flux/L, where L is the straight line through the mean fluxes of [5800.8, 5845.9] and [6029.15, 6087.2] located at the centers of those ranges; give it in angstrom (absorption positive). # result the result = 0.79 angstrom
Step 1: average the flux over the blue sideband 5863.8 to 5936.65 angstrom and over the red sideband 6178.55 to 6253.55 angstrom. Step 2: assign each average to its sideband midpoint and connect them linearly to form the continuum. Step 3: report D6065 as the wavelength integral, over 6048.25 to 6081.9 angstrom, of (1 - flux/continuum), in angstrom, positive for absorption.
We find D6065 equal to -3.8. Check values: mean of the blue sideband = 124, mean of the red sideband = 124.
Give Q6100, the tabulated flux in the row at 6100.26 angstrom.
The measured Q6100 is 132.4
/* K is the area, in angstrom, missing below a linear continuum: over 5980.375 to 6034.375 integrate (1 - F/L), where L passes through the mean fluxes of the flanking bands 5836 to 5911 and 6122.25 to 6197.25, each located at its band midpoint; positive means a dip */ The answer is -2.5 angstrom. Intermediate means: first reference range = 125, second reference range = 129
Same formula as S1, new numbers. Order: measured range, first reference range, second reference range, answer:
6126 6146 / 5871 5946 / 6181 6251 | -0.088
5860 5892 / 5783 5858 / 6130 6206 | 0.095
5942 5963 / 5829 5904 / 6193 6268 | -0.061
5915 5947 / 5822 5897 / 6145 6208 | -0.038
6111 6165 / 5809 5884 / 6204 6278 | -0.050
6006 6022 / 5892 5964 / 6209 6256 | -0.029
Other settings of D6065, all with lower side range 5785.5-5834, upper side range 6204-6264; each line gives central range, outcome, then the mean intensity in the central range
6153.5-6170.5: 0.4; 122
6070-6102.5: -2.0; 135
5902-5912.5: 0.6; 126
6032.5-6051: -0.9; 135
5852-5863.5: 0.3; 132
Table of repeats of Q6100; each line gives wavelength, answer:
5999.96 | 134.5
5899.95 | 112.7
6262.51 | 121.4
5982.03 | 134.7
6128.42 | 132.9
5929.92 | 137.7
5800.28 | 142.3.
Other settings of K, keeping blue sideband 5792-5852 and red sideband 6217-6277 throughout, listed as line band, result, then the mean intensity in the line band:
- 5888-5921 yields 4.0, 118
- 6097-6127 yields -1.5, 133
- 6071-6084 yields -0.9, 136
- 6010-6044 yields -0.9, 133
